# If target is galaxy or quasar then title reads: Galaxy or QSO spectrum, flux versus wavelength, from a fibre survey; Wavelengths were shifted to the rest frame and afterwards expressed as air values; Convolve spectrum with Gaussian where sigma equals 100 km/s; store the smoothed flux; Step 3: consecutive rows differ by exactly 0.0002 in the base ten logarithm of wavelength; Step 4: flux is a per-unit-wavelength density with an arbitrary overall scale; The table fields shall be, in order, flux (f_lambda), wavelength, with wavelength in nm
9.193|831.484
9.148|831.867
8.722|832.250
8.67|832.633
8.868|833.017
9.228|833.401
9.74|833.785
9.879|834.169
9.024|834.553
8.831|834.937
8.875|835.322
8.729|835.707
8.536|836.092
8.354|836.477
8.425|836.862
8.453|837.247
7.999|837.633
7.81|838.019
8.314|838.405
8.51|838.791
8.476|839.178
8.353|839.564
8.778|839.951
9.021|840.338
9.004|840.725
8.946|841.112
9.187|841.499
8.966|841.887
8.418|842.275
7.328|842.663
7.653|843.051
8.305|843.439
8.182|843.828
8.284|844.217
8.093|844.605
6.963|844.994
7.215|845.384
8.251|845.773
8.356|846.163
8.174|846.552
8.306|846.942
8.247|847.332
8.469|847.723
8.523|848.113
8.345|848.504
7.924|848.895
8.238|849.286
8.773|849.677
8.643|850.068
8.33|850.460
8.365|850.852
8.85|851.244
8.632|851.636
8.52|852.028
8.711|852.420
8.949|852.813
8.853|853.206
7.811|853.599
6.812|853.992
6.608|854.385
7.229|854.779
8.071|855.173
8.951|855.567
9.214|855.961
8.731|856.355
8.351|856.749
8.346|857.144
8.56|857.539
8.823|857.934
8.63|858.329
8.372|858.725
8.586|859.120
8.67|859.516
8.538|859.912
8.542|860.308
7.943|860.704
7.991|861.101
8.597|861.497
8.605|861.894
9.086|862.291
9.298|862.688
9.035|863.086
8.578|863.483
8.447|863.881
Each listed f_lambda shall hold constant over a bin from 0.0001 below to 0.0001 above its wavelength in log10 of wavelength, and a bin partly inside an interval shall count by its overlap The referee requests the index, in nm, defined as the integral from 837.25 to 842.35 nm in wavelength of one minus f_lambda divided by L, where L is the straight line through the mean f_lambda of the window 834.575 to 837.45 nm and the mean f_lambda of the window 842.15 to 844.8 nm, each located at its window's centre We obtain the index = -0.17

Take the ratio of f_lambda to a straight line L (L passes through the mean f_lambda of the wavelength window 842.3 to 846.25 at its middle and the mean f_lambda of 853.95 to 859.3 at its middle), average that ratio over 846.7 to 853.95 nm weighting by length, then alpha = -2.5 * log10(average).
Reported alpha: -0.048 mag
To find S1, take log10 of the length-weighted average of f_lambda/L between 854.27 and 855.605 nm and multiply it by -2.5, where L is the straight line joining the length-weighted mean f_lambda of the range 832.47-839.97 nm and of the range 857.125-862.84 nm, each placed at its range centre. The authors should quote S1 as 0.130 mag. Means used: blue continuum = 8.69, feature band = 7.63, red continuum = 8.57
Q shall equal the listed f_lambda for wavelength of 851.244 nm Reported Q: 8.85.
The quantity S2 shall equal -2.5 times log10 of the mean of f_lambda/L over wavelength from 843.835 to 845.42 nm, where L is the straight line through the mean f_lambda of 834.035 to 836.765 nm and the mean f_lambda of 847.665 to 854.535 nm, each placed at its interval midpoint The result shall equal 0.11 mag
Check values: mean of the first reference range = 8.85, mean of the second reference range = 8.31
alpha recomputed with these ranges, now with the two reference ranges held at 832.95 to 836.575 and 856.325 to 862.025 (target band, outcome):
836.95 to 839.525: 0.09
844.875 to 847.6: 0.10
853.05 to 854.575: 0.15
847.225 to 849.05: 0.05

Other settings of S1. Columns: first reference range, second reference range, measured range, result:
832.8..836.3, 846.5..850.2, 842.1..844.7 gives 0.08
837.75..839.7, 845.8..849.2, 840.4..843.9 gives -0.02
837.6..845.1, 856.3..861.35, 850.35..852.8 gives -0.02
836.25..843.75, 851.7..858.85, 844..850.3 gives 0.03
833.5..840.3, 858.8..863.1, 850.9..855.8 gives 0.06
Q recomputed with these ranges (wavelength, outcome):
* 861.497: 8.597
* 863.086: 9.035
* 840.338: 9.021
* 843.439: 8.305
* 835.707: 8.729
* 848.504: 8.345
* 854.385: 6.608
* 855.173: 8.071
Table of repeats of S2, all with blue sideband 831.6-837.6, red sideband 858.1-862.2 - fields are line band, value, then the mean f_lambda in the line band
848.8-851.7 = 0.02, 8.48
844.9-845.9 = 0.17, 7.47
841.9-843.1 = 0.10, 7.99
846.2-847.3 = 0.05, 8.26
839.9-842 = -0.03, 9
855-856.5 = -0.03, 8.75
